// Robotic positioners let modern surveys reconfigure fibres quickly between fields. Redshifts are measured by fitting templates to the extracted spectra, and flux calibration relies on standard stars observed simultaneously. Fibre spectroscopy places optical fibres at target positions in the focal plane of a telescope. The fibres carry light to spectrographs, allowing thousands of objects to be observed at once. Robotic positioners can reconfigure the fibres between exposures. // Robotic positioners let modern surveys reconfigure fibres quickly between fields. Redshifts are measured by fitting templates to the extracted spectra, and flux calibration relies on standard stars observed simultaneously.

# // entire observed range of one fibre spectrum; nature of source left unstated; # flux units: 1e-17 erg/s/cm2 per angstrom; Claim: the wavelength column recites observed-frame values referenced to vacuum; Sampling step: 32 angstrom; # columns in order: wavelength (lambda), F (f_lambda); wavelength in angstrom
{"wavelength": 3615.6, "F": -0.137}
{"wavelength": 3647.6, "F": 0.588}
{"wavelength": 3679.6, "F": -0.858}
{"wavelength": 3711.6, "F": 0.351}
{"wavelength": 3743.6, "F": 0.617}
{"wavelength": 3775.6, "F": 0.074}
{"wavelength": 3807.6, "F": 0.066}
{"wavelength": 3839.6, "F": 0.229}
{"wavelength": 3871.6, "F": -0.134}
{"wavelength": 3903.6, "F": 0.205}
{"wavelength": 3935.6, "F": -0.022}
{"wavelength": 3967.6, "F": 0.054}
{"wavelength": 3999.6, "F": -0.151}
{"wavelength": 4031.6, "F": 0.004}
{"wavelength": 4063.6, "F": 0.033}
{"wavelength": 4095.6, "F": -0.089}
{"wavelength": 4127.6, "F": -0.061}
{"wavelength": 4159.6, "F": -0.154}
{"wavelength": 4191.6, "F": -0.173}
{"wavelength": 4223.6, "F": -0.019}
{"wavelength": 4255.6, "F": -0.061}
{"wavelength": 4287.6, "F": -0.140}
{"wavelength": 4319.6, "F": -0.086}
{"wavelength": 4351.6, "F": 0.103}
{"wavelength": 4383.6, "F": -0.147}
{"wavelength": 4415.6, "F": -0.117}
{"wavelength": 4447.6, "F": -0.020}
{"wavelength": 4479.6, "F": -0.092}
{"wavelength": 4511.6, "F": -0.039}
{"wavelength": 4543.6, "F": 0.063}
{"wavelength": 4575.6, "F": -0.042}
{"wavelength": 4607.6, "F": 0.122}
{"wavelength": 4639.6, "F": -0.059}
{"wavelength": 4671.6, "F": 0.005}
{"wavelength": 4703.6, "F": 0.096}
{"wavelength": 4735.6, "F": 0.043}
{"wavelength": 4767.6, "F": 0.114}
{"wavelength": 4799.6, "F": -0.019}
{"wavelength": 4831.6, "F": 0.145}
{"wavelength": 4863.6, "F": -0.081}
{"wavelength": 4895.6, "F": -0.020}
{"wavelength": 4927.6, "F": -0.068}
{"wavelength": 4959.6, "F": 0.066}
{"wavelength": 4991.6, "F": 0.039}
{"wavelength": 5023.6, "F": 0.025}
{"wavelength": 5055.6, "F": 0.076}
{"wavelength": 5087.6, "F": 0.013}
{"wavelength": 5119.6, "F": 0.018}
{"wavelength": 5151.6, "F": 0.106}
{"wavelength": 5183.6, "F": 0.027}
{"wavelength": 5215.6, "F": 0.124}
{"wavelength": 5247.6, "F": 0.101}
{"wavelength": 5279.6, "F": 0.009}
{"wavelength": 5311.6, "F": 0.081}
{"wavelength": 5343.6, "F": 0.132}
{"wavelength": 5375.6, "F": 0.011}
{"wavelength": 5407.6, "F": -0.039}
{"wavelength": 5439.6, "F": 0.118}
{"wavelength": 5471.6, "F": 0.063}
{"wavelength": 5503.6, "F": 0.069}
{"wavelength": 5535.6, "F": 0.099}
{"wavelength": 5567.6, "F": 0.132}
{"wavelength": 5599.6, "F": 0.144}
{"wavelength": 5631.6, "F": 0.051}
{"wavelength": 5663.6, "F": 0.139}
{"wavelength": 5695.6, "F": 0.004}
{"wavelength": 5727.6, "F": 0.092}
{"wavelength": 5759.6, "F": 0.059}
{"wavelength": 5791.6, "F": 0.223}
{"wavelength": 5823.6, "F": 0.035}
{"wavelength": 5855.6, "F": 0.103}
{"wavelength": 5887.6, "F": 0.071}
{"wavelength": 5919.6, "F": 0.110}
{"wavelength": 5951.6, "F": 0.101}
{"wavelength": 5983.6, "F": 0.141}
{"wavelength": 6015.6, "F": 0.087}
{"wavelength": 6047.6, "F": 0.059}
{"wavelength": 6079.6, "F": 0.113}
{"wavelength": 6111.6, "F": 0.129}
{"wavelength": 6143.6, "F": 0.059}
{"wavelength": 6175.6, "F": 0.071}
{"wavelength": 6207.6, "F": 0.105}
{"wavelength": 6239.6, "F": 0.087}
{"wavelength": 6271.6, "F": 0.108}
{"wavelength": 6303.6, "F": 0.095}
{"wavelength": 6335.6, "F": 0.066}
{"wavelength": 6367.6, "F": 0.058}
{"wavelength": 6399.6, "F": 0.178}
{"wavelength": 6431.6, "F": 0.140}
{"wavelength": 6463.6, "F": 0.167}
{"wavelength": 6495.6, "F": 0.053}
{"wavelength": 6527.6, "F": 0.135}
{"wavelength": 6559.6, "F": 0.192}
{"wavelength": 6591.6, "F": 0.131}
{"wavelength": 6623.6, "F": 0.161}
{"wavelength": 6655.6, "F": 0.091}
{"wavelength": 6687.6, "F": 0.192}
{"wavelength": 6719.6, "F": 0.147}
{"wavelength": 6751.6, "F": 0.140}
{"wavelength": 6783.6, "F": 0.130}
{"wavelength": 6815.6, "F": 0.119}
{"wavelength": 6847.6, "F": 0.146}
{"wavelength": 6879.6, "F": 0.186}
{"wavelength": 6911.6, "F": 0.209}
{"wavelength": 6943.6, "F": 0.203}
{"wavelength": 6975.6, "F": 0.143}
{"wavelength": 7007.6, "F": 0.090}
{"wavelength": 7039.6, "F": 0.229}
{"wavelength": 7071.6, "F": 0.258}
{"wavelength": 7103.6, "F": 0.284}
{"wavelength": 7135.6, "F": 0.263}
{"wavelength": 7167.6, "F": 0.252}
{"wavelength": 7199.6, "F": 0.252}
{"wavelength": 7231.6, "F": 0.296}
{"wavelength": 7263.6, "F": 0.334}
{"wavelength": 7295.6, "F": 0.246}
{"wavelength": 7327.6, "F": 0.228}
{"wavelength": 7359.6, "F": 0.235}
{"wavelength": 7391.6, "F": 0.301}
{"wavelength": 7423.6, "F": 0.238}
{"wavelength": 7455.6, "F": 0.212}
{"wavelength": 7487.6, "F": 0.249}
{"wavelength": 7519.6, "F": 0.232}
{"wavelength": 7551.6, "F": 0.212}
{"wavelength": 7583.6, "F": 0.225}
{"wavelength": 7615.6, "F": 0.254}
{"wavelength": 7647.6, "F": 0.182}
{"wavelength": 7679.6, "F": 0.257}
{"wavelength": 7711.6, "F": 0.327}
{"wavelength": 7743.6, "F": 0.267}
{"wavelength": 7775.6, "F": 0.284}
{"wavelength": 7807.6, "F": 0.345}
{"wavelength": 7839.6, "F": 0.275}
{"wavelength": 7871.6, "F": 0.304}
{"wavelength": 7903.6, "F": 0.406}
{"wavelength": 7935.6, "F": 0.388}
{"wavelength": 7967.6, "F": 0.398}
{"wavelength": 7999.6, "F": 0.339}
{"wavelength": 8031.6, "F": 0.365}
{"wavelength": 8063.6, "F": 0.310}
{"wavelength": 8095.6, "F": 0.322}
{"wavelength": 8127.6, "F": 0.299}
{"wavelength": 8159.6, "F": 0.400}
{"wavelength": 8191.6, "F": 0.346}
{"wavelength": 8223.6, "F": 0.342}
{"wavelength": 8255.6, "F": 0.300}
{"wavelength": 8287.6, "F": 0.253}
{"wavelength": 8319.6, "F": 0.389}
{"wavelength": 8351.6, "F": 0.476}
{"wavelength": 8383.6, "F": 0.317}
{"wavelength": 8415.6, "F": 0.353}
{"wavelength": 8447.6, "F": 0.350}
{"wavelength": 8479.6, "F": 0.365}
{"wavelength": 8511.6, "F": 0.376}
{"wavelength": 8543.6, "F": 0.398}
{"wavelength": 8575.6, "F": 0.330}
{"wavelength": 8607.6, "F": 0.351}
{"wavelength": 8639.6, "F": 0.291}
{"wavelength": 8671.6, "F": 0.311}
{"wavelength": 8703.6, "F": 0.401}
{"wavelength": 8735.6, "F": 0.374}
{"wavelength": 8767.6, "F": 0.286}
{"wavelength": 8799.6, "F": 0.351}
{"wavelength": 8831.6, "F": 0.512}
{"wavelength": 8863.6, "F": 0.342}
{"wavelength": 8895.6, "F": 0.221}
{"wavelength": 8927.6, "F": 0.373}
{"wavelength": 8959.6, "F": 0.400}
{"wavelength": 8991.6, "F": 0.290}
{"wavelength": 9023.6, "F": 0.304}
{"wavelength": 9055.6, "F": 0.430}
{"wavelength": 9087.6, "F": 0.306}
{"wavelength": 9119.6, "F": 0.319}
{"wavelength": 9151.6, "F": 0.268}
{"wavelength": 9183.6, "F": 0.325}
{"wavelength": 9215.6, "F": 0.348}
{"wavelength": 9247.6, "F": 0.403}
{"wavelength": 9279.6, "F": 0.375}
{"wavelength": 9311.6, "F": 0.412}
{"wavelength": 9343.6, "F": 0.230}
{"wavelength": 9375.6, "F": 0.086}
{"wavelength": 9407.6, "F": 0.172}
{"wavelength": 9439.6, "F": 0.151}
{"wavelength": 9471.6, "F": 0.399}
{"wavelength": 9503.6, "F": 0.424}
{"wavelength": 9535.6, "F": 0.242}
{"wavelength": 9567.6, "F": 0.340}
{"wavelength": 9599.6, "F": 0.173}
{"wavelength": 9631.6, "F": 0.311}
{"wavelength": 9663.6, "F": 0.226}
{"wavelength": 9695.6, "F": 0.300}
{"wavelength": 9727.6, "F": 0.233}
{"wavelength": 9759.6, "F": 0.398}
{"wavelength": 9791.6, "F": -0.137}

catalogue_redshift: 0.766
